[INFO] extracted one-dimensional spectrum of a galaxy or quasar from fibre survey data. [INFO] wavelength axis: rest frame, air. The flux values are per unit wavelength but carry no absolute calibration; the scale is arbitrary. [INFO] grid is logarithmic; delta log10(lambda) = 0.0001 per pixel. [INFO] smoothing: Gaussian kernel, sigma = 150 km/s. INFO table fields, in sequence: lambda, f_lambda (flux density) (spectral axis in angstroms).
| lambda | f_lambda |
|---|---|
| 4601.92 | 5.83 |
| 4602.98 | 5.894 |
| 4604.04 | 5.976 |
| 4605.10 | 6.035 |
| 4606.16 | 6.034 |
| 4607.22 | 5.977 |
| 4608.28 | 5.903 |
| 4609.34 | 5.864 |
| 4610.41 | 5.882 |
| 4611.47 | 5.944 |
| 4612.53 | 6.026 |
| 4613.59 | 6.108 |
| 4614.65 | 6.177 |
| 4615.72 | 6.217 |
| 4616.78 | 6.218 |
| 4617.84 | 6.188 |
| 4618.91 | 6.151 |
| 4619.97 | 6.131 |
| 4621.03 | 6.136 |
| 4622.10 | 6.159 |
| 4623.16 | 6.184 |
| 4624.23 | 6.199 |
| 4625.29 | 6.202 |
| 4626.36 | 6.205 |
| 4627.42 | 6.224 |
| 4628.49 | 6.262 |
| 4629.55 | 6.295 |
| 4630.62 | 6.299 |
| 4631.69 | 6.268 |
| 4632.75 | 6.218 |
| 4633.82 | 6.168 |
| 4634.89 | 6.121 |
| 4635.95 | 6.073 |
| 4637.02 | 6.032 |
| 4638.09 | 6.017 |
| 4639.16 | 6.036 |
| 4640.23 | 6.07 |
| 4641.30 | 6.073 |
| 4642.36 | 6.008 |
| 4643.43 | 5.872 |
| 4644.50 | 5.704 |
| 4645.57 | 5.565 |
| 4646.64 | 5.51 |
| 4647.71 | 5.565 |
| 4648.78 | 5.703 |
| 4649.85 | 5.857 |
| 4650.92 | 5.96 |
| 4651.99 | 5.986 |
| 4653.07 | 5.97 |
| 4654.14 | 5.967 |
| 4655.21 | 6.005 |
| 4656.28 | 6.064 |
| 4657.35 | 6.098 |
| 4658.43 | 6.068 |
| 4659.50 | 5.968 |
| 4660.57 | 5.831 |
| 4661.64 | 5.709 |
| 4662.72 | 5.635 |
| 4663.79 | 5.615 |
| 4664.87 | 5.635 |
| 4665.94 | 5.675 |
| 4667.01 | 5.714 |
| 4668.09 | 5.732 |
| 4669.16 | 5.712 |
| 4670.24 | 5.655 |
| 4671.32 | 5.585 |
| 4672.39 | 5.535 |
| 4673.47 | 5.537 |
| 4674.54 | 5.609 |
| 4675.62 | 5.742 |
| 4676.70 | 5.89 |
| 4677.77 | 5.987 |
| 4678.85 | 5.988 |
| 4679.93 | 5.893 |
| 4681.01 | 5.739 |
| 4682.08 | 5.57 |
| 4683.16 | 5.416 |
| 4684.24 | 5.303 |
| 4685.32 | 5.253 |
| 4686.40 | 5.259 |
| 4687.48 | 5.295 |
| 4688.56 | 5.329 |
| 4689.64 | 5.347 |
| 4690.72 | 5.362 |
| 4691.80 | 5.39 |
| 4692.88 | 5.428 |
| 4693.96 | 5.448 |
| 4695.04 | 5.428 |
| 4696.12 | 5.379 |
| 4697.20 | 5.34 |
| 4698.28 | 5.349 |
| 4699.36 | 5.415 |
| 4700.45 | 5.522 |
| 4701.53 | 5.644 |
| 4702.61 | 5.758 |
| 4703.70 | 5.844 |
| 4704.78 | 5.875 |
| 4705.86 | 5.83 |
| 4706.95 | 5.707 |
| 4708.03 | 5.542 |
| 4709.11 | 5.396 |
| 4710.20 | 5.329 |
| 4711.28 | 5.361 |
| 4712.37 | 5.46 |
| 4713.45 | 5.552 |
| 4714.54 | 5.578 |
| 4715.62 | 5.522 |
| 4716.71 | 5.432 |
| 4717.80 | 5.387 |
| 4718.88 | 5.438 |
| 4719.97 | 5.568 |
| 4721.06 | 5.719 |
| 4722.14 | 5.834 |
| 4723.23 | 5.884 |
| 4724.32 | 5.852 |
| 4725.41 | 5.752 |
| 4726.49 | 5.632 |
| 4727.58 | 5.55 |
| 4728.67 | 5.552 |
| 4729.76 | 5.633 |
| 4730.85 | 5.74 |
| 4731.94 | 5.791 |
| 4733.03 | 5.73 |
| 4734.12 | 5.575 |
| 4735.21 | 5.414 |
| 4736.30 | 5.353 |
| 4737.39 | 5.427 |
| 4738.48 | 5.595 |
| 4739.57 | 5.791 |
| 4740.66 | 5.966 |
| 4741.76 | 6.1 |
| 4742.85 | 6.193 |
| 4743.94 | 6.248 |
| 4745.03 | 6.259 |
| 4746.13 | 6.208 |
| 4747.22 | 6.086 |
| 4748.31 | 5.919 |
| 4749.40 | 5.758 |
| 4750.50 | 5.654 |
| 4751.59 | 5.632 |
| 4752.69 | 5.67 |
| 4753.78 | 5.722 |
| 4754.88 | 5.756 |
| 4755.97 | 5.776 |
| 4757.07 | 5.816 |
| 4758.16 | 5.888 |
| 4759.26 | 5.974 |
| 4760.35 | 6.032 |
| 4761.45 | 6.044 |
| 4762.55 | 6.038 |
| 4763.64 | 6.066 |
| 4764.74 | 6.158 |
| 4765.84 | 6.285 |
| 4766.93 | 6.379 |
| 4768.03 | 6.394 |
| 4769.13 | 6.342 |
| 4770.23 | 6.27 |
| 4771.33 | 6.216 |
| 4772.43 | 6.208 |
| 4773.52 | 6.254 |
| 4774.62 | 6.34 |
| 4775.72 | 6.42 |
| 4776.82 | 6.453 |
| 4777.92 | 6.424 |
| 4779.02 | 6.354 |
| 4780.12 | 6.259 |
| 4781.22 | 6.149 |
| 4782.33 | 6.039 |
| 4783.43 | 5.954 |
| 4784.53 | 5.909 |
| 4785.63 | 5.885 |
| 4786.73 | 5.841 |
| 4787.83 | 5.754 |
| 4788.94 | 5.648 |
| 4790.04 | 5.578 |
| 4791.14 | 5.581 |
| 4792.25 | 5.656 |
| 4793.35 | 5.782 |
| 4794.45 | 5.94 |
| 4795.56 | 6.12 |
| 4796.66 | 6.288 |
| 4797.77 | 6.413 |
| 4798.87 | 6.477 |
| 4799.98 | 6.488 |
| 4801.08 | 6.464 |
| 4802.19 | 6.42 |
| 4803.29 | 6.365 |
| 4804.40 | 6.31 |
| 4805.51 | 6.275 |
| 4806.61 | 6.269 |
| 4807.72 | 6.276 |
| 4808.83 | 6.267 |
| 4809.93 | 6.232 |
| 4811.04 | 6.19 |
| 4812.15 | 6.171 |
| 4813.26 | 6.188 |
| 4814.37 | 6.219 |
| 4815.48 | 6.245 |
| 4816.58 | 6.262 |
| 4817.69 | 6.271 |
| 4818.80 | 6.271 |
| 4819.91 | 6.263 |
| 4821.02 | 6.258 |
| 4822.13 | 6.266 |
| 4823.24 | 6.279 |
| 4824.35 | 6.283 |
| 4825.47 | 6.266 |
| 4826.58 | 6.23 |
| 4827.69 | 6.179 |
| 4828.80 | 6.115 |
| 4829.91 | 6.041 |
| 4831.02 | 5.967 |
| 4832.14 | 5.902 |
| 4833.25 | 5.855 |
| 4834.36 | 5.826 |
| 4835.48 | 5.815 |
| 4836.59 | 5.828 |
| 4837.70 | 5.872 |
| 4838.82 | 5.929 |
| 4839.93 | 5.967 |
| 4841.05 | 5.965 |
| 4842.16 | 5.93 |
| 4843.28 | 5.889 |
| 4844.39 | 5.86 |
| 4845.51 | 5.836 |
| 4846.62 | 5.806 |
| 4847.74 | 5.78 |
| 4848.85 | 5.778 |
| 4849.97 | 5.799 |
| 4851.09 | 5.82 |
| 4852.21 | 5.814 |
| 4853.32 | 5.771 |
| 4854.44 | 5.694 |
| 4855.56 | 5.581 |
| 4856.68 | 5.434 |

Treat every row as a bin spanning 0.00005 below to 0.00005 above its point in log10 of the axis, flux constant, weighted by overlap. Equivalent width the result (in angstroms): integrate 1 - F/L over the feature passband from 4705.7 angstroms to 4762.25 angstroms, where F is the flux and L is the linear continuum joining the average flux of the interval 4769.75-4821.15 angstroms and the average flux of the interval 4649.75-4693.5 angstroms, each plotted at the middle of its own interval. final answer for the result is 2.0 angstroms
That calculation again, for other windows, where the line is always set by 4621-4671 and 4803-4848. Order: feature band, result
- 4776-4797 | 0.3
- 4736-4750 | 0.2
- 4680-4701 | 2.0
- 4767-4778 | -0.5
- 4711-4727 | 1.1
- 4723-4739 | 1.0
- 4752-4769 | 0.1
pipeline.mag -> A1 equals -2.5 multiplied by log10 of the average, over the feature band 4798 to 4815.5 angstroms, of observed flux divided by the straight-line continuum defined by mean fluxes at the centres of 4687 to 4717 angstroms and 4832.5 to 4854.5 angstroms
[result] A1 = -0.10 mag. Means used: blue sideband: 5.5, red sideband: 5.85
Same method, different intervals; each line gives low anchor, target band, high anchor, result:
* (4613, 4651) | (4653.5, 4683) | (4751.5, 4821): 0.05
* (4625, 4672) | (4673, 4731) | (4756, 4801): 0.08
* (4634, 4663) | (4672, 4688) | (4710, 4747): 0.04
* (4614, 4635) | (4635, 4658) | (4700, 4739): 0.03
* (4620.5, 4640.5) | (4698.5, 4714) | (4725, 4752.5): 0.06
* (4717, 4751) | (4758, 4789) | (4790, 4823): -0.03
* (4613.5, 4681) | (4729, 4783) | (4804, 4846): 0.01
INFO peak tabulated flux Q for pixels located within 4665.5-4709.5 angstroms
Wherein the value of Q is 5.988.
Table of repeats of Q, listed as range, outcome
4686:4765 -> 6.259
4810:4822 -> 6.271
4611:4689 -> 6.299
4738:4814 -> 6.488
